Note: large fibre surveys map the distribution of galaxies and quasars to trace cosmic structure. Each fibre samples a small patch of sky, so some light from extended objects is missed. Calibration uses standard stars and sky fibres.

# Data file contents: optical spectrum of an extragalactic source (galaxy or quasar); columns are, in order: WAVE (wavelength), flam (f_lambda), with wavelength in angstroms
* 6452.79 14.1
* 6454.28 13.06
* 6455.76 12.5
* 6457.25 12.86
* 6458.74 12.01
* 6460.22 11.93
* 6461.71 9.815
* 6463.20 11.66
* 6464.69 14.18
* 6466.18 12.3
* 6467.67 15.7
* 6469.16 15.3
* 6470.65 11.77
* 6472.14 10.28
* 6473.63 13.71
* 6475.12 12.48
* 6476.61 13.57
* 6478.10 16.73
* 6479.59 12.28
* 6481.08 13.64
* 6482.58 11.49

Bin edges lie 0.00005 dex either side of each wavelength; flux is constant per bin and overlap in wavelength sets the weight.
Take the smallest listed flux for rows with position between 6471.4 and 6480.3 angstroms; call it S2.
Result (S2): 10.28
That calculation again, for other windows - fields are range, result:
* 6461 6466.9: 9.815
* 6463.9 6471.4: 11.77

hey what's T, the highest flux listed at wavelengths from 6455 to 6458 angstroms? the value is 12.86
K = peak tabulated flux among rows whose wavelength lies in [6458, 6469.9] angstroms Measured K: 15.7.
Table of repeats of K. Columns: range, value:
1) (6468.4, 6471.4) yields 15.3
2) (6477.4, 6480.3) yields 16.73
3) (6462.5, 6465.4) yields 14.18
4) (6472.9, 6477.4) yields 13.71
